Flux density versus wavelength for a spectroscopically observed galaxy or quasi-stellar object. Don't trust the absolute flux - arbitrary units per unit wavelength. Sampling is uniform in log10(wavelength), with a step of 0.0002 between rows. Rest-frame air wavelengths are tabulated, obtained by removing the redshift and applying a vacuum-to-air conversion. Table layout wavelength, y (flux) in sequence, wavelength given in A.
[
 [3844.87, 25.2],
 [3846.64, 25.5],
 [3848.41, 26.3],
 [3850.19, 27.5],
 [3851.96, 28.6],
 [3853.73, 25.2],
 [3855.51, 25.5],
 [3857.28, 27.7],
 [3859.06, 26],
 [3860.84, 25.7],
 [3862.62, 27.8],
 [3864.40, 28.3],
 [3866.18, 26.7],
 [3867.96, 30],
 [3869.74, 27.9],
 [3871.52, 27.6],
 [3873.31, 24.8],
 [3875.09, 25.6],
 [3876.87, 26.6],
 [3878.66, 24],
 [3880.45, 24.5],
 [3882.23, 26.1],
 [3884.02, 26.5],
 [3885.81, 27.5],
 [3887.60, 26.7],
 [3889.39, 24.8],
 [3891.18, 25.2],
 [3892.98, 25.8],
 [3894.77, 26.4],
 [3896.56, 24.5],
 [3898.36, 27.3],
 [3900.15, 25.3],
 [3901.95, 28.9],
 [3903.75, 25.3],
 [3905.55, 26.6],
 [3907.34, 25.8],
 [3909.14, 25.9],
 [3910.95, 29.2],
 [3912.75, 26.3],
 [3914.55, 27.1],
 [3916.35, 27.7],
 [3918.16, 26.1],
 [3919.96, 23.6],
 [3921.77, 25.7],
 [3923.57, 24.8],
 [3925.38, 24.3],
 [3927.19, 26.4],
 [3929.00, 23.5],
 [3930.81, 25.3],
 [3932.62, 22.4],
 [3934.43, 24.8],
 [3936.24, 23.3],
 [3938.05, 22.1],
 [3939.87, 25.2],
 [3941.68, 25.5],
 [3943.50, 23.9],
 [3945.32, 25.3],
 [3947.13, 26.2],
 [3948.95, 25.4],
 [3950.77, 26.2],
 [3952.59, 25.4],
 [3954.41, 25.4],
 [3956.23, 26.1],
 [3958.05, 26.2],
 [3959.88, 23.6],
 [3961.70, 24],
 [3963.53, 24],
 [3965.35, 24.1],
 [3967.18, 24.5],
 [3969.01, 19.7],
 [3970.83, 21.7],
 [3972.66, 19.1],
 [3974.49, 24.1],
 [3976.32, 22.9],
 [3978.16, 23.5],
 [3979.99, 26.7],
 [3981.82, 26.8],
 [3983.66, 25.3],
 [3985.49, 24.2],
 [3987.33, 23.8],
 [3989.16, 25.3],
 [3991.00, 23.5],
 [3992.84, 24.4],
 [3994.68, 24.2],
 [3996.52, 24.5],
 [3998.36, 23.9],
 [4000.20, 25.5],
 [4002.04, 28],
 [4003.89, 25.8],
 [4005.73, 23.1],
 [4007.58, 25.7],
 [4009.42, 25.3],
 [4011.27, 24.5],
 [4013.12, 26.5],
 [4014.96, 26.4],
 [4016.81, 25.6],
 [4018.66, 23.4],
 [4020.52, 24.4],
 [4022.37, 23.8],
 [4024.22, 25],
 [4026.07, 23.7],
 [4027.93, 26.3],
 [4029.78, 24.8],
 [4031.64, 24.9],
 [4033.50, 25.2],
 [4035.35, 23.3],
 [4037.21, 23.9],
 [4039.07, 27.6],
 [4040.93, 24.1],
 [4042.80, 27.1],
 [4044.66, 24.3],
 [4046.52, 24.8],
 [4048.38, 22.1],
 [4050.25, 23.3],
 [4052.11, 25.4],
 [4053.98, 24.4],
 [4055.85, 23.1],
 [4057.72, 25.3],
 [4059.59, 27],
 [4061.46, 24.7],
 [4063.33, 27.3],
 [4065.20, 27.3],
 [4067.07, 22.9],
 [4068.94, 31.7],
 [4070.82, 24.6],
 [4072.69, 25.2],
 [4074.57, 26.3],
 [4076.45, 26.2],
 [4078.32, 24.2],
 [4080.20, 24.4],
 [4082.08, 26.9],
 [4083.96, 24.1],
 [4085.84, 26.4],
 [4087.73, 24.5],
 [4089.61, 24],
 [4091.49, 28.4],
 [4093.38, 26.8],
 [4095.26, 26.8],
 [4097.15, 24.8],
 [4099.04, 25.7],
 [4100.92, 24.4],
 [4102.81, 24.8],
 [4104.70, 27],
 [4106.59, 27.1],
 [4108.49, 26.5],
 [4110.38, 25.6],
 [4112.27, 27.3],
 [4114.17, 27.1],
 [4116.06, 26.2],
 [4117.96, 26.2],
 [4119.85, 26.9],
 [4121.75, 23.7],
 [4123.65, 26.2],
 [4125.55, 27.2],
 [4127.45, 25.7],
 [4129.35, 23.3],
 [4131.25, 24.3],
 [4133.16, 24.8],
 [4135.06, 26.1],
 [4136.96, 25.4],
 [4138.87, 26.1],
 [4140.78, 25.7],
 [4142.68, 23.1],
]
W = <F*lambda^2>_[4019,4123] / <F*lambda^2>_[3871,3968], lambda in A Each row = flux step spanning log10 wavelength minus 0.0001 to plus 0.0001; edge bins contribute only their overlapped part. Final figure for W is 1.08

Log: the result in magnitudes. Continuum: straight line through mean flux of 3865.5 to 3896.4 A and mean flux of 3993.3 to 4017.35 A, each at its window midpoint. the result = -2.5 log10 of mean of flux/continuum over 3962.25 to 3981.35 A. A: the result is 0.11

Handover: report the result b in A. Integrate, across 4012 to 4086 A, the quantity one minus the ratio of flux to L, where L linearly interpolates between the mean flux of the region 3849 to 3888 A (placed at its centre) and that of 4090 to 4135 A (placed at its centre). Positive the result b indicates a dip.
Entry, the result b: 2.6 A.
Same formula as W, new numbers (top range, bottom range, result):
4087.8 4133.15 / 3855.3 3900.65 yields 1.10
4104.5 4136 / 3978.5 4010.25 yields 1.10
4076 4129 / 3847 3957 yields 1.10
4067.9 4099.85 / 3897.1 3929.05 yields 1.08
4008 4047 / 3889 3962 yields 1.03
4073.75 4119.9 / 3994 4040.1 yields 1.08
